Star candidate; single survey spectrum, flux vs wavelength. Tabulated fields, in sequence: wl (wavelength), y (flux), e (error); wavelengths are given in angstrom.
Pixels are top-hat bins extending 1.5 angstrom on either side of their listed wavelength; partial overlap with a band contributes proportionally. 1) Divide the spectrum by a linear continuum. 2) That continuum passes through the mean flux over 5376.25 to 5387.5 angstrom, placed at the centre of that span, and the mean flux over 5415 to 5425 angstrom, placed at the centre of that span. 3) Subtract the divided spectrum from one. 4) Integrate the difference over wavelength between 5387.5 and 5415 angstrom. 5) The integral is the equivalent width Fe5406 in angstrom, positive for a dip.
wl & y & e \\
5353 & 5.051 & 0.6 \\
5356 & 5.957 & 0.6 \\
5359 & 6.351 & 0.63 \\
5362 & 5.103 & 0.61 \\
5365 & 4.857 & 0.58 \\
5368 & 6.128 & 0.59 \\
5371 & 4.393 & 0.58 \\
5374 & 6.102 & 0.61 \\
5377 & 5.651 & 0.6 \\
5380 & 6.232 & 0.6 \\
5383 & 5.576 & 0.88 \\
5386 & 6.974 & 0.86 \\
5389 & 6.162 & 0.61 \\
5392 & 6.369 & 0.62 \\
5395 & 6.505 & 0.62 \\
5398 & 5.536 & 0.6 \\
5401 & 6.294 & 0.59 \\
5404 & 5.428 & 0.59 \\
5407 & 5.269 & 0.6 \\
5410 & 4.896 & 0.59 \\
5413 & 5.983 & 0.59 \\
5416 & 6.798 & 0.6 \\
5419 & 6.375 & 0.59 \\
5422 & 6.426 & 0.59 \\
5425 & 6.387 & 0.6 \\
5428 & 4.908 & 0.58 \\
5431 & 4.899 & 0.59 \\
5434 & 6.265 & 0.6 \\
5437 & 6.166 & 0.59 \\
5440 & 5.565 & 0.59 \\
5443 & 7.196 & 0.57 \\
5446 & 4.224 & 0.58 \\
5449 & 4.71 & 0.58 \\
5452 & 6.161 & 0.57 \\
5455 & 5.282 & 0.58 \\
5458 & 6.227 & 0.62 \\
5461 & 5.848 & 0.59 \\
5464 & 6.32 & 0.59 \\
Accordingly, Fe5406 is 2.1 angstrom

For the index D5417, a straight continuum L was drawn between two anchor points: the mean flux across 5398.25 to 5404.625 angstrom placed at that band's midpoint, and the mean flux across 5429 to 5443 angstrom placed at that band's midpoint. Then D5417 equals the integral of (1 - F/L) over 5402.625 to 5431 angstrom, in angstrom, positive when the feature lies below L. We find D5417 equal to 0.3 angstrom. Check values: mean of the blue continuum 5.86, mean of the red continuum 5.85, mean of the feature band 5.78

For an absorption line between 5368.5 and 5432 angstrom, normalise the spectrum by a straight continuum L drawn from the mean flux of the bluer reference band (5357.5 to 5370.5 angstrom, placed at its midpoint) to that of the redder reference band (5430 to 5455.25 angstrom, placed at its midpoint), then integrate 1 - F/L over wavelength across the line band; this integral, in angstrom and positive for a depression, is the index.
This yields -3.5 angstrom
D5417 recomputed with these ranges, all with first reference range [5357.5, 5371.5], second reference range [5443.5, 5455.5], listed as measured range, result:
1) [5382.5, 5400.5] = -2.8 angstrom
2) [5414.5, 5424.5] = -2.3 angstrom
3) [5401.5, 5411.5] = 0.1 angstrom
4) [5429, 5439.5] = -0.9 angstrom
